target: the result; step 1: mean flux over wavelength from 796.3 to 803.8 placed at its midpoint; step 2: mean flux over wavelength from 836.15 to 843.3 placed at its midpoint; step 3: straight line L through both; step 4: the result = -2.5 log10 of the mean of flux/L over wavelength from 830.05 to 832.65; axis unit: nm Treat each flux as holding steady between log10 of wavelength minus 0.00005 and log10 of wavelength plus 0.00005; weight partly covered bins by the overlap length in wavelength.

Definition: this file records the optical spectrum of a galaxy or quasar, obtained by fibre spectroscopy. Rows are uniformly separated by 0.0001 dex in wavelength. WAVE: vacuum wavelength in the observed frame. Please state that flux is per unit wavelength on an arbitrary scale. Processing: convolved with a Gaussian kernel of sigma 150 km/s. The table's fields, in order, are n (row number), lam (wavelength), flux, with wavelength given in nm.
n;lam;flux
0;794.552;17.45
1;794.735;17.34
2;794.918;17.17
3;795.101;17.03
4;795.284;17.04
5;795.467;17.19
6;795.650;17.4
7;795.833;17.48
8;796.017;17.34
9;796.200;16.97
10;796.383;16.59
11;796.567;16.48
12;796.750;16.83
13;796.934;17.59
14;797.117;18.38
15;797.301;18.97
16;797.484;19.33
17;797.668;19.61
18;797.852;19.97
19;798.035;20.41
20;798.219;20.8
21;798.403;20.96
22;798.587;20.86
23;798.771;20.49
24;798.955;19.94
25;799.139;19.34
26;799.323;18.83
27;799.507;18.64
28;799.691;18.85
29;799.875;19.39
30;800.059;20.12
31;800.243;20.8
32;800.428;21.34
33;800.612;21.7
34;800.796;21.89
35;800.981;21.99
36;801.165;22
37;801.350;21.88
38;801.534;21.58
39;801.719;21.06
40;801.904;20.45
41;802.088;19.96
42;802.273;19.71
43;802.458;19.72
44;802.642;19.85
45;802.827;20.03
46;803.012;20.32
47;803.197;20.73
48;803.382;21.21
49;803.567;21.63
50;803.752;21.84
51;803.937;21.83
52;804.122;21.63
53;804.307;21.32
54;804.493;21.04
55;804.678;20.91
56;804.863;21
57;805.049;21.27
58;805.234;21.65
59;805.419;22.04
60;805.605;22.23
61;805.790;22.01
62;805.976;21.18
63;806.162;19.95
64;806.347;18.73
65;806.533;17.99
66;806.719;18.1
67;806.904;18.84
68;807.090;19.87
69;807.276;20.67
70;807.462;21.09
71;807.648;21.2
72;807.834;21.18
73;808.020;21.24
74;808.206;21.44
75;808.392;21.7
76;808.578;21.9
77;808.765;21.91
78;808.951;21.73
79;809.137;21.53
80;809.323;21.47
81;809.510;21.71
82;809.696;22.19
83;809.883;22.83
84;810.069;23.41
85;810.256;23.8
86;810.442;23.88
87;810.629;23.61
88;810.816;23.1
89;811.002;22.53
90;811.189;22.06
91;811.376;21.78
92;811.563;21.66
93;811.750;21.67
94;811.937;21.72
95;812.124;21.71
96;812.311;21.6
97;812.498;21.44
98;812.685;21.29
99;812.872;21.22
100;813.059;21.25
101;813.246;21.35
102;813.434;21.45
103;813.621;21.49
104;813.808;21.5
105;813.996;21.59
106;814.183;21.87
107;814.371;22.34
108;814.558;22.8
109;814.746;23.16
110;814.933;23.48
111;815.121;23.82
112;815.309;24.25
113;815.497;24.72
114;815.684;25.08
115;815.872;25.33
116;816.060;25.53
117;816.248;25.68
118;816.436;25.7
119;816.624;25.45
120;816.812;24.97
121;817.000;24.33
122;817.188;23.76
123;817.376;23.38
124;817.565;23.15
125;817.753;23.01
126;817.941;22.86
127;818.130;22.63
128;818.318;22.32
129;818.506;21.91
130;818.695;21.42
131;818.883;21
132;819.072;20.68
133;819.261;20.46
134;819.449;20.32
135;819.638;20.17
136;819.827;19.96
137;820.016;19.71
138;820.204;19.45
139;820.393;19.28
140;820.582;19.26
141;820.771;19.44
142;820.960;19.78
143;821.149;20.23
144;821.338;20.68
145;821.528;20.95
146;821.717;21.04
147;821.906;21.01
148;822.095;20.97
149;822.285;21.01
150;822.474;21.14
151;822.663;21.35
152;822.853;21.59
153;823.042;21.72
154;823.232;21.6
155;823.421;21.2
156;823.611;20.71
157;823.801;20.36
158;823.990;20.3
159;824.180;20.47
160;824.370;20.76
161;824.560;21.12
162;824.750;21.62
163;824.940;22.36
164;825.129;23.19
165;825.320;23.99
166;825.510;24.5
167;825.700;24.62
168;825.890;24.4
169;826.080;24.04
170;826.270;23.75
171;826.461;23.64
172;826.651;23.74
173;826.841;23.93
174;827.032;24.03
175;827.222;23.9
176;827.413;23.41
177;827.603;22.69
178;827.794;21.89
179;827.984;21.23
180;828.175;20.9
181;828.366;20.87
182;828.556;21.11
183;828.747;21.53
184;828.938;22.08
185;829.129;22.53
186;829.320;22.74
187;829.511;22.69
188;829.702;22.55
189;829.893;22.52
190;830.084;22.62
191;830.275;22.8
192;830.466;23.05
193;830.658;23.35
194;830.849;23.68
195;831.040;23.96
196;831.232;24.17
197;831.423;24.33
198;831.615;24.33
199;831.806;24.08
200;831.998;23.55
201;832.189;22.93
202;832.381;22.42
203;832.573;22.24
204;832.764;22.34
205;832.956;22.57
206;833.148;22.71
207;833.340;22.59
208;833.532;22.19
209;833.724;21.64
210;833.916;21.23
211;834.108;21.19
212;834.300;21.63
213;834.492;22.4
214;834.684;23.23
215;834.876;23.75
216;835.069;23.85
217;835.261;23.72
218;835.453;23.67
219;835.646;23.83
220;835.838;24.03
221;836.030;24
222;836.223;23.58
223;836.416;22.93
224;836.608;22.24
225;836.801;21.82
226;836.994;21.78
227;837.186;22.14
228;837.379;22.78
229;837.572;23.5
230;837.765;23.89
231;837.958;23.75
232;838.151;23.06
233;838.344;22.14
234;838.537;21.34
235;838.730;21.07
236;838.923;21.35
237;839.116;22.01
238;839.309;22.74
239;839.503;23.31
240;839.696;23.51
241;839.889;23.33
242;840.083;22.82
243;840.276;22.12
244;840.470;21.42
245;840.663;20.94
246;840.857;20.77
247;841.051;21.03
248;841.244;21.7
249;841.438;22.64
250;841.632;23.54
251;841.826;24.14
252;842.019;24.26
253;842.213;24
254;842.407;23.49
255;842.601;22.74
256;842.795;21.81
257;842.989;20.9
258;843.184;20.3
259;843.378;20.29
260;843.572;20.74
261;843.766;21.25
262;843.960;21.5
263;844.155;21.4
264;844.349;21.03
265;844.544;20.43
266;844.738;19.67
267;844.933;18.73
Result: -0.071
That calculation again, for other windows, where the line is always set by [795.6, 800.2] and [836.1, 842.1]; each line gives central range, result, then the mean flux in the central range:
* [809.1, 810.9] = -0.14 mag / 22.8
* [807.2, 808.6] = -0.08 mag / 21.3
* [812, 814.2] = -0.06 mag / 21.5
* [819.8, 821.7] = 0.05 mag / 19.9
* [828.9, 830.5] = -0.05 mag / 22.6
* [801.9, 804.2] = -0.07 mag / 20.7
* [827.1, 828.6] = -0.03 mag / 22.1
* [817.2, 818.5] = -0.11 mag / 22.9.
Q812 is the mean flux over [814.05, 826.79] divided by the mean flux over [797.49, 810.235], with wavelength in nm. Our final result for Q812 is 1.1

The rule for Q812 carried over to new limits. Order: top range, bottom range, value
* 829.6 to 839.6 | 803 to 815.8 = 1.05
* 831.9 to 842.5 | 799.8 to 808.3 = 1.09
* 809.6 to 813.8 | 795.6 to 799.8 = 1.18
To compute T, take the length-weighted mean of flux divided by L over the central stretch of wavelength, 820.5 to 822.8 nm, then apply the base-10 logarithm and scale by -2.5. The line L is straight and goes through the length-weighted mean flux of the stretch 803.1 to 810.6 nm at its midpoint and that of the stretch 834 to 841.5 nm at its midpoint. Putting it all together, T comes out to 0.07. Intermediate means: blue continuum 21.3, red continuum 22.6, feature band 20.6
